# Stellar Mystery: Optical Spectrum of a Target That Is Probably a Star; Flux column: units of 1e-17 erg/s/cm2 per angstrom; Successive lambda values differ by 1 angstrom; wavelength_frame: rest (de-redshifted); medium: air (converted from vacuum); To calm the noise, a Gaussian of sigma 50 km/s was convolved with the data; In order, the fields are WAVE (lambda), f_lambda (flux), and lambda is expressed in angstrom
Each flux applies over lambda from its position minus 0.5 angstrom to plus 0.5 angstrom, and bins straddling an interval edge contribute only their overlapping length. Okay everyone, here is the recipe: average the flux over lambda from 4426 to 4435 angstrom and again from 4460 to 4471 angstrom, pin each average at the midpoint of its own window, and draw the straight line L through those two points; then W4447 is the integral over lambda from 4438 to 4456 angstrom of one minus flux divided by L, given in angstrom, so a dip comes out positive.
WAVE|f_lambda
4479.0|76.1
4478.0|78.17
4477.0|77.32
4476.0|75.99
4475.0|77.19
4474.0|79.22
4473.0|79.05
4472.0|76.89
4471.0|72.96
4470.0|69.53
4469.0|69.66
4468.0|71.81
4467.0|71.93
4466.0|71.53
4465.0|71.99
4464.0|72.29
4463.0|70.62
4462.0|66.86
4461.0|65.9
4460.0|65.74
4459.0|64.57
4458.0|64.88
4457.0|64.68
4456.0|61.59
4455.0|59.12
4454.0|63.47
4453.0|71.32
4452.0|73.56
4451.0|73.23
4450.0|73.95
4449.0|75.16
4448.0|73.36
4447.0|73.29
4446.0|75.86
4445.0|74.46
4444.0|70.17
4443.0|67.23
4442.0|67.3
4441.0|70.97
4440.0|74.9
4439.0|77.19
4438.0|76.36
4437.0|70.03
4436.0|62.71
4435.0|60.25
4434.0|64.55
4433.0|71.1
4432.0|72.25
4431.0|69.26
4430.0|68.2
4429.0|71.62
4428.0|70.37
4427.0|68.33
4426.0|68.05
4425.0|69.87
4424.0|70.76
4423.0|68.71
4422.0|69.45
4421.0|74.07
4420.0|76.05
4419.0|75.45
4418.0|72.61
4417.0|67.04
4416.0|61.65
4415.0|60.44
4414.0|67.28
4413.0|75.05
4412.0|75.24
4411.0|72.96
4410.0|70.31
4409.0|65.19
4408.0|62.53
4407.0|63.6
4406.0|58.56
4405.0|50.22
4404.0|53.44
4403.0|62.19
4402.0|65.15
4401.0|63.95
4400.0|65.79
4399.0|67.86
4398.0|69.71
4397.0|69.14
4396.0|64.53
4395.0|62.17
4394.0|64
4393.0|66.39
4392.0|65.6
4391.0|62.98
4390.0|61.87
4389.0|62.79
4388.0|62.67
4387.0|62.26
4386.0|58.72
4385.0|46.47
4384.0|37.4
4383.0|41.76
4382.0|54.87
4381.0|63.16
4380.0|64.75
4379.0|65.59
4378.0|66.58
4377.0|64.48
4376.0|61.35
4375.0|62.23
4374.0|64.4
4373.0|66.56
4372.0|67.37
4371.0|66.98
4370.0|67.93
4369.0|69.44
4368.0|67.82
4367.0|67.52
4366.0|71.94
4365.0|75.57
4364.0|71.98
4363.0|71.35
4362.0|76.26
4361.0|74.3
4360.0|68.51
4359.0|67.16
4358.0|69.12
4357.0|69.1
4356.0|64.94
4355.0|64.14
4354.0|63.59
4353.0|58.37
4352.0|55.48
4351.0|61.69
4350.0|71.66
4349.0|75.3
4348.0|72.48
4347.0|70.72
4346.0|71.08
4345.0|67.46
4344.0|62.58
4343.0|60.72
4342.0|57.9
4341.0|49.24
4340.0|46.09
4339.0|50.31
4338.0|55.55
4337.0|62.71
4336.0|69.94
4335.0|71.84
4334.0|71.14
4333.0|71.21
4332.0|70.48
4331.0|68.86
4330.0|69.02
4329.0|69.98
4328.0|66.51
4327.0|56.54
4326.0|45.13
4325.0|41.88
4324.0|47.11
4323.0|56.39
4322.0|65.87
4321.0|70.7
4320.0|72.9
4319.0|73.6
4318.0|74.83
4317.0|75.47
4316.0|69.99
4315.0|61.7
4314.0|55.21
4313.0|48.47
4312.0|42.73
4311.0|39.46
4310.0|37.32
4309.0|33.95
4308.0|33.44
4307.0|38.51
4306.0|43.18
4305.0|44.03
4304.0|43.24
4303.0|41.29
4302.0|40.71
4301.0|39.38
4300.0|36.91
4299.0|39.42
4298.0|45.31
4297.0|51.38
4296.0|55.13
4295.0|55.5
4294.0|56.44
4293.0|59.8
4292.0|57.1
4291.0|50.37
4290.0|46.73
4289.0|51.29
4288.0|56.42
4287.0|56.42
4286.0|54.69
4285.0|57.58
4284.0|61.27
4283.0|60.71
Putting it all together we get -0.5 angstrom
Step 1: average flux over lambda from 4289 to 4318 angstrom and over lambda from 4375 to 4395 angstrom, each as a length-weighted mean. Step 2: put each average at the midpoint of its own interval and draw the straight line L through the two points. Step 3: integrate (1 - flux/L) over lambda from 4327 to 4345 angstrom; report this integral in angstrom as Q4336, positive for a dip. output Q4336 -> -3.5 angstrom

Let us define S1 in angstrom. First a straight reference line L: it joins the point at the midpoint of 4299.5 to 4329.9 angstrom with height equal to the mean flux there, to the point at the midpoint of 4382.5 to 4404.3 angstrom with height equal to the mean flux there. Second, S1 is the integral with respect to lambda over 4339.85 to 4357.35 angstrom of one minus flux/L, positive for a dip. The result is -2.4 angstrom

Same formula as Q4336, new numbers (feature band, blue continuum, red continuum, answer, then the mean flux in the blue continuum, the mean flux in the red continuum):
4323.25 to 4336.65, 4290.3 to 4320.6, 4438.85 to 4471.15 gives -2.3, 50.6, 69.9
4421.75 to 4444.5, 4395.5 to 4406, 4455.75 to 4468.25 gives -1.3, 63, 68.1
